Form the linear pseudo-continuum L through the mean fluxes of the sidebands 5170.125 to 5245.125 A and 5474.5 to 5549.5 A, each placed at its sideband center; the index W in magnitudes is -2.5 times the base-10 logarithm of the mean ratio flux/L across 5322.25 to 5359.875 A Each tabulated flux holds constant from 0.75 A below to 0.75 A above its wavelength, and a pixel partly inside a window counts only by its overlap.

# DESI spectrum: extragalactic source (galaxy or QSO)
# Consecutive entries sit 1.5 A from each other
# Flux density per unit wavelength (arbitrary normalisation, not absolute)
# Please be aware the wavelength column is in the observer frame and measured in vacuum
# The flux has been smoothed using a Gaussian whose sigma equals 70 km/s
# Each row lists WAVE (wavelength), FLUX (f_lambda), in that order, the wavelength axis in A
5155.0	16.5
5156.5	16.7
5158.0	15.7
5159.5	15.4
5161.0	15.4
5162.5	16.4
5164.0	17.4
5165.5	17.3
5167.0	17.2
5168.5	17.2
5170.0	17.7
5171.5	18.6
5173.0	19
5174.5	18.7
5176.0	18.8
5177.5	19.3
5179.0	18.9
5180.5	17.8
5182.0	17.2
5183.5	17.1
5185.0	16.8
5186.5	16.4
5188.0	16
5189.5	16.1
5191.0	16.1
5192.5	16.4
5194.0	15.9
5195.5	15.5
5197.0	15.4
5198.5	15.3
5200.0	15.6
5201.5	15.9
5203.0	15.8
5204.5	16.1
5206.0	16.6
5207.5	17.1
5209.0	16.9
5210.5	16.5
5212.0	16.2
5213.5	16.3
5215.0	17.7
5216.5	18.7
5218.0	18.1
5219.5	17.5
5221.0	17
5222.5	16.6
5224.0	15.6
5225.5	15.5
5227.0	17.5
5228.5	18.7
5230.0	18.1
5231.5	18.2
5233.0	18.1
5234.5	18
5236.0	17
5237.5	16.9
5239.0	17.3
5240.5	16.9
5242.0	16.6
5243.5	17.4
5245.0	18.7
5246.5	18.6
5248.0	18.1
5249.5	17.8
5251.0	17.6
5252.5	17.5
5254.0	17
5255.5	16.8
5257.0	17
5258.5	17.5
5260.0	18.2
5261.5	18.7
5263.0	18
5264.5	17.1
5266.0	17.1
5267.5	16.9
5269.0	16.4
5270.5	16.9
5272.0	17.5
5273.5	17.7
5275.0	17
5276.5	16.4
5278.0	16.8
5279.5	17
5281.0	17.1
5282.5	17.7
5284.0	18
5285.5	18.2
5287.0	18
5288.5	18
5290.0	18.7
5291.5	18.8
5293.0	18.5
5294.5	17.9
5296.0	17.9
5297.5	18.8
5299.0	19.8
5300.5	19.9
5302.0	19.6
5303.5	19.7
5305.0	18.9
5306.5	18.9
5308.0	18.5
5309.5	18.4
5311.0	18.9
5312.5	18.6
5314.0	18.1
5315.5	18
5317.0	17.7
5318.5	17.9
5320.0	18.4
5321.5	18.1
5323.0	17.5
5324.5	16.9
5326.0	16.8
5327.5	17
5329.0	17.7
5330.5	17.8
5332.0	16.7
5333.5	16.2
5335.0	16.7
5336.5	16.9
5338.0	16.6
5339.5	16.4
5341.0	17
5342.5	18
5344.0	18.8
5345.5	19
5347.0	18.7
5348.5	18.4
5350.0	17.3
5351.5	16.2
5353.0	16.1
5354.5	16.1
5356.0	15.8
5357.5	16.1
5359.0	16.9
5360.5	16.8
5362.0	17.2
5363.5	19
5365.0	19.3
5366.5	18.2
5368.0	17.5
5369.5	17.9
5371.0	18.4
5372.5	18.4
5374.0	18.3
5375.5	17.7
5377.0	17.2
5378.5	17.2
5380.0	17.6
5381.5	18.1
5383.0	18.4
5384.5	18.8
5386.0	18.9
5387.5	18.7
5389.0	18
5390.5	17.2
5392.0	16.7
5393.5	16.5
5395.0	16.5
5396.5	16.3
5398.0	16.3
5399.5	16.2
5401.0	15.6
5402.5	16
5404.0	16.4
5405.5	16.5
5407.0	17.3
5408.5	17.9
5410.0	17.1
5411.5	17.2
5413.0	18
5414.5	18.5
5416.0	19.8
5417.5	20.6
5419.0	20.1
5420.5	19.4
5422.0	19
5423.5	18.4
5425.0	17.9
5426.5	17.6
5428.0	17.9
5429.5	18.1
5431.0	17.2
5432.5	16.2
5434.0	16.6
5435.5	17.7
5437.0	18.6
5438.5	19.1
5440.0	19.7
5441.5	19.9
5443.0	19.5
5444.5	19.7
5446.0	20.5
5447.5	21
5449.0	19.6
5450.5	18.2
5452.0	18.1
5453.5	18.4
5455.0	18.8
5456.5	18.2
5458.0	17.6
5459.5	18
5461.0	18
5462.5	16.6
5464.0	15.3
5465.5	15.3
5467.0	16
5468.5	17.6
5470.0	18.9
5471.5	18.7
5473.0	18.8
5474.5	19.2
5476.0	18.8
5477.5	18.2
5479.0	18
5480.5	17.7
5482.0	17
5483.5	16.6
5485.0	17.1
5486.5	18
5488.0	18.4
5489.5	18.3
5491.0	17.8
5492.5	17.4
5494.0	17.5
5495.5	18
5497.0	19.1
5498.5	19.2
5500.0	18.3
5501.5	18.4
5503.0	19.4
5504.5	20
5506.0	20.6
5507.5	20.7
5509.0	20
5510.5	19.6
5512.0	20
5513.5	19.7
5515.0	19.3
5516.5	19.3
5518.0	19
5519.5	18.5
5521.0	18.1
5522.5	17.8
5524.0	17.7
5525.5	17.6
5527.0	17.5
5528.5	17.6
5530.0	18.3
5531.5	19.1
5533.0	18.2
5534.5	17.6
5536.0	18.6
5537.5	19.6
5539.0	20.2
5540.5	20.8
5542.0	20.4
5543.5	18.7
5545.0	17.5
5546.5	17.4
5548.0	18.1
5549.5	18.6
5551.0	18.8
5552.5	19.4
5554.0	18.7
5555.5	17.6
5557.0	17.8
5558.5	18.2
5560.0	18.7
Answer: 0.04 mag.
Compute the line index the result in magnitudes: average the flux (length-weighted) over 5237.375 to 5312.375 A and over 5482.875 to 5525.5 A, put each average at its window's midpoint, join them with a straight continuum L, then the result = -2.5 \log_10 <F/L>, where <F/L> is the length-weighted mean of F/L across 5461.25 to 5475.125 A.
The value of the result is 0.072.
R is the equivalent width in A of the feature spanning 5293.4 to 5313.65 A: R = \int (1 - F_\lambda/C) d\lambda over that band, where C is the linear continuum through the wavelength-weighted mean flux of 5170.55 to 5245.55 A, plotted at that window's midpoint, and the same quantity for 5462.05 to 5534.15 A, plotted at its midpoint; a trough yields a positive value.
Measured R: -1.62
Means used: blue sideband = 17.1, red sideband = 18.3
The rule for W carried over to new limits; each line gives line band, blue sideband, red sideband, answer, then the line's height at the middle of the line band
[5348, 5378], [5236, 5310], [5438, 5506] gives 0.04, 18.1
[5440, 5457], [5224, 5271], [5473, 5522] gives -0.05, 18.4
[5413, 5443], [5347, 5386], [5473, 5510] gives -0.03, 18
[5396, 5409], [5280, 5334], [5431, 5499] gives 0.10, 18.1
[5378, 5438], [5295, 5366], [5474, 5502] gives 0.01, 17.9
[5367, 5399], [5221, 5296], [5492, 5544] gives 0.03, 18.2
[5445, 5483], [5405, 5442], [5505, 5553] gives 0.02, 18.5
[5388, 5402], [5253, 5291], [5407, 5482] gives 0.09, 18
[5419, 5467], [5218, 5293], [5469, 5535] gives 0.00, 18.3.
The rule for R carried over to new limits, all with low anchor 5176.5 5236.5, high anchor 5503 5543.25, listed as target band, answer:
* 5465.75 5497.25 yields 1.5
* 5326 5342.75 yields 0.8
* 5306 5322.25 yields -0.6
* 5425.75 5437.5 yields 0.6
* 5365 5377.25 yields 0.0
